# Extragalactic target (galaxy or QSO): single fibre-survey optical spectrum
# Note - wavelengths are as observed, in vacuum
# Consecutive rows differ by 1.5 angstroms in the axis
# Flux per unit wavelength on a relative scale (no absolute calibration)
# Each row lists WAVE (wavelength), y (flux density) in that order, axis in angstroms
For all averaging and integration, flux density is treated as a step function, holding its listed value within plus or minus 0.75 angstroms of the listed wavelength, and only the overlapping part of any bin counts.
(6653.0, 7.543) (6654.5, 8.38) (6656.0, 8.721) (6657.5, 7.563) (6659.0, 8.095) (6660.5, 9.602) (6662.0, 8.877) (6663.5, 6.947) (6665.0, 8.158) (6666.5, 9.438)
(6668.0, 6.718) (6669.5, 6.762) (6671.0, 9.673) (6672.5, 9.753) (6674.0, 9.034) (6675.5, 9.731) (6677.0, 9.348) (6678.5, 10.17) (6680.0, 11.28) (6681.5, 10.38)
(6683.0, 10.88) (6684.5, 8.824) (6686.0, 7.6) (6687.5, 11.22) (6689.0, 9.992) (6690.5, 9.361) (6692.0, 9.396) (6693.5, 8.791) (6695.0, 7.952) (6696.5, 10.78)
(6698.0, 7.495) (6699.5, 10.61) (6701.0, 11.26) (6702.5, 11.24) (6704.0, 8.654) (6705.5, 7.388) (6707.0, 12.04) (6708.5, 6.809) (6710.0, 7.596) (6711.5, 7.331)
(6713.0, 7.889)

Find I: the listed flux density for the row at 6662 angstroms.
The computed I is 8.877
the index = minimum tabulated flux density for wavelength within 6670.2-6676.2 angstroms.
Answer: 9.034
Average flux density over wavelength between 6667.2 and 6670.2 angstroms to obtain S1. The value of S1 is 6.78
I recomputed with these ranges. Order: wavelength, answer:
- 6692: 9.396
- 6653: 7.543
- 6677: 9.348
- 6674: 9.034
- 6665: 8.158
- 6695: 7.952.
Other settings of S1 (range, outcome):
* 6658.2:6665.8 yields 8.34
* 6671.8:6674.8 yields 9.39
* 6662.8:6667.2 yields 8.18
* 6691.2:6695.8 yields 8.74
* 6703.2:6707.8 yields 9.35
